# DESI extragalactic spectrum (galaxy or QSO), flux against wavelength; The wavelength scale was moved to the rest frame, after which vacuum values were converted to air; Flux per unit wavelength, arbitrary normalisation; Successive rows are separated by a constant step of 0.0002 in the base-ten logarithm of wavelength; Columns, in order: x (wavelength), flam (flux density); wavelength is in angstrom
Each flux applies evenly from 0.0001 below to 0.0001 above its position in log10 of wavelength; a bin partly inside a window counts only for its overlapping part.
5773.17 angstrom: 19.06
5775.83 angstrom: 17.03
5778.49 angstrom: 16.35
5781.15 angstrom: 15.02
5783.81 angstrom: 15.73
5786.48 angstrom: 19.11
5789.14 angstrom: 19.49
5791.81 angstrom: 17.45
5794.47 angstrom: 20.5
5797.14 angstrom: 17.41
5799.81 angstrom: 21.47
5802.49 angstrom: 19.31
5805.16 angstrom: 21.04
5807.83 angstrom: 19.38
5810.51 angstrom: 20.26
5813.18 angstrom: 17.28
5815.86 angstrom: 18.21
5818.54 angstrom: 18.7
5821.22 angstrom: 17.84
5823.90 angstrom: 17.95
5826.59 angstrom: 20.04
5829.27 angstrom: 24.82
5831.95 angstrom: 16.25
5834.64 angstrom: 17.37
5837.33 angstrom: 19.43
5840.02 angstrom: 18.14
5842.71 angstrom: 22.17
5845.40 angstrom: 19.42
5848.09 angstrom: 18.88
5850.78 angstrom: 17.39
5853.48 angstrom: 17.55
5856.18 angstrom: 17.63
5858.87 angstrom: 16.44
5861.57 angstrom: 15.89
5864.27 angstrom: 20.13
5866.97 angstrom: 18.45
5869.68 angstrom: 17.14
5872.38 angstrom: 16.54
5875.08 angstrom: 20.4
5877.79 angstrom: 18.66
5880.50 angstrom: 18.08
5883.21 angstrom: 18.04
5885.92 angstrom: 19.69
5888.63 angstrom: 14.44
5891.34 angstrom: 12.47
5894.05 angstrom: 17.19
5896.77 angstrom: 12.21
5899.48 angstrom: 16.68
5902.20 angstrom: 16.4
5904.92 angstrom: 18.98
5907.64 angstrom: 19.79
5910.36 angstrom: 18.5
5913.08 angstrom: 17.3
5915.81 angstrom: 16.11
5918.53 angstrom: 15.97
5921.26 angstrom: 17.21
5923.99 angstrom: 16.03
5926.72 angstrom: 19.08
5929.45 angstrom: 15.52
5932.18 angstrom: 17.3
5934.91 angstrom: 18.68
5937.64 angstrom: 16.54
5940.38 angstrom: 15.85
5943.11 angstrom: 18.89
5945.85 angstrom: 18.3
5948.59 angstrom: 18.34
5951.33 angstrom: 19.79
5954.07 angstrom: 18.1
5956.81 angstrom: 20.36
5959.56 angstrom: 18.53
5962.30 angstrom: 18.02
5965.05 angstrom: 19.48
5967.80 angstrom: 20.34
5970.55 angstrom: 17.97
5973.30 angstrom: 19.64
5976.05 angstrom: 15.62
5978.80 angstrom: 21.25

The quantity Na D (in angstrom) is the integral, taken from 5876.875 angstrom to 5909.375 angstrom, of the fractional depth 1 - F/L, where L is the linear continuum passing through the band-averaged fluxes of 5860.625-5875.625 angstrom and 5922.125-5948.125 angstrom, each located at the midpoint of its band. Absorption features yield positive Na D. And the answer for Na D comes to 1.7 angstrom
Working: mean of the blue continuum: 18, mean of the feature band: 16.9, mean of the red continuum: 17.4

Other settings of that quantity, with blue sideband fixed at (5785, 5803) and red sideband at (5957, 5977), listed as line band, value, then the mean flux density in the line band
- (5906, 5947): 3.0 angstrom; 17.4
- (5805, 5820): 0.1 angstrom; 19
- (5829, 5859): 0.6 angstrom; 18.7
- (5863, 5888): 0.7 angstrom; 18.4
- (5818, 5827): 0.3 angstrom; 18.5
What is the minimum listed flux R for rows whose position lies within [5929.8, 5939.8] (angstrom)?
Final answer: 16.54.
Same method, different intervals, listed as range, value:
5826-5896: 12.47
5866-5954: 12.21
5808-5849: 16.25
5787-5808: 17.41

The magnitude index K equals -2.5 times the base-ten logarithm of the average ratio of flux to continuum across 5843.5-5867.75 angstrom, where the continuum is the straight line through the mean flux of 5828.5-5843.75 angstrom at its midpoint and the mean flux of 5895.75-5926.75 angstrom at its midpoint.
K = 0.04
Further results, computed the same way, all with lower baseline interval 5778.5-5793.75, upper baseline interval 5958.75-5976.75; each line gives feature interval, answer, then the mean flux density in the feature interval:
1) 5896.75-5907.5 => 0.07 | 17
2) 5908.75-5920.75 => 0.08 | 17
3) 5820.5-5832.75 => -0.11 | 19.6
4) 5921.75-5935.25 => 0.07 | 17.2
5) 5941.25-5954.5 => -0.01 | 18.6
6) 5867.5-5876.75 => -0.01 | 18.1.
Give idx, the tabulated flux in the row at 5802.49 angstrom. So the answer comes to 19.31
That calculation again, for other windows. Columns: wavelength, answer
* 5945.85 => 18.3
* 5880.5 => 18.08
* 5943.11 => 18.89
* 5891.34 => 12.47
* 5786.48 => 19.11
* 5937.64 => 16.54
